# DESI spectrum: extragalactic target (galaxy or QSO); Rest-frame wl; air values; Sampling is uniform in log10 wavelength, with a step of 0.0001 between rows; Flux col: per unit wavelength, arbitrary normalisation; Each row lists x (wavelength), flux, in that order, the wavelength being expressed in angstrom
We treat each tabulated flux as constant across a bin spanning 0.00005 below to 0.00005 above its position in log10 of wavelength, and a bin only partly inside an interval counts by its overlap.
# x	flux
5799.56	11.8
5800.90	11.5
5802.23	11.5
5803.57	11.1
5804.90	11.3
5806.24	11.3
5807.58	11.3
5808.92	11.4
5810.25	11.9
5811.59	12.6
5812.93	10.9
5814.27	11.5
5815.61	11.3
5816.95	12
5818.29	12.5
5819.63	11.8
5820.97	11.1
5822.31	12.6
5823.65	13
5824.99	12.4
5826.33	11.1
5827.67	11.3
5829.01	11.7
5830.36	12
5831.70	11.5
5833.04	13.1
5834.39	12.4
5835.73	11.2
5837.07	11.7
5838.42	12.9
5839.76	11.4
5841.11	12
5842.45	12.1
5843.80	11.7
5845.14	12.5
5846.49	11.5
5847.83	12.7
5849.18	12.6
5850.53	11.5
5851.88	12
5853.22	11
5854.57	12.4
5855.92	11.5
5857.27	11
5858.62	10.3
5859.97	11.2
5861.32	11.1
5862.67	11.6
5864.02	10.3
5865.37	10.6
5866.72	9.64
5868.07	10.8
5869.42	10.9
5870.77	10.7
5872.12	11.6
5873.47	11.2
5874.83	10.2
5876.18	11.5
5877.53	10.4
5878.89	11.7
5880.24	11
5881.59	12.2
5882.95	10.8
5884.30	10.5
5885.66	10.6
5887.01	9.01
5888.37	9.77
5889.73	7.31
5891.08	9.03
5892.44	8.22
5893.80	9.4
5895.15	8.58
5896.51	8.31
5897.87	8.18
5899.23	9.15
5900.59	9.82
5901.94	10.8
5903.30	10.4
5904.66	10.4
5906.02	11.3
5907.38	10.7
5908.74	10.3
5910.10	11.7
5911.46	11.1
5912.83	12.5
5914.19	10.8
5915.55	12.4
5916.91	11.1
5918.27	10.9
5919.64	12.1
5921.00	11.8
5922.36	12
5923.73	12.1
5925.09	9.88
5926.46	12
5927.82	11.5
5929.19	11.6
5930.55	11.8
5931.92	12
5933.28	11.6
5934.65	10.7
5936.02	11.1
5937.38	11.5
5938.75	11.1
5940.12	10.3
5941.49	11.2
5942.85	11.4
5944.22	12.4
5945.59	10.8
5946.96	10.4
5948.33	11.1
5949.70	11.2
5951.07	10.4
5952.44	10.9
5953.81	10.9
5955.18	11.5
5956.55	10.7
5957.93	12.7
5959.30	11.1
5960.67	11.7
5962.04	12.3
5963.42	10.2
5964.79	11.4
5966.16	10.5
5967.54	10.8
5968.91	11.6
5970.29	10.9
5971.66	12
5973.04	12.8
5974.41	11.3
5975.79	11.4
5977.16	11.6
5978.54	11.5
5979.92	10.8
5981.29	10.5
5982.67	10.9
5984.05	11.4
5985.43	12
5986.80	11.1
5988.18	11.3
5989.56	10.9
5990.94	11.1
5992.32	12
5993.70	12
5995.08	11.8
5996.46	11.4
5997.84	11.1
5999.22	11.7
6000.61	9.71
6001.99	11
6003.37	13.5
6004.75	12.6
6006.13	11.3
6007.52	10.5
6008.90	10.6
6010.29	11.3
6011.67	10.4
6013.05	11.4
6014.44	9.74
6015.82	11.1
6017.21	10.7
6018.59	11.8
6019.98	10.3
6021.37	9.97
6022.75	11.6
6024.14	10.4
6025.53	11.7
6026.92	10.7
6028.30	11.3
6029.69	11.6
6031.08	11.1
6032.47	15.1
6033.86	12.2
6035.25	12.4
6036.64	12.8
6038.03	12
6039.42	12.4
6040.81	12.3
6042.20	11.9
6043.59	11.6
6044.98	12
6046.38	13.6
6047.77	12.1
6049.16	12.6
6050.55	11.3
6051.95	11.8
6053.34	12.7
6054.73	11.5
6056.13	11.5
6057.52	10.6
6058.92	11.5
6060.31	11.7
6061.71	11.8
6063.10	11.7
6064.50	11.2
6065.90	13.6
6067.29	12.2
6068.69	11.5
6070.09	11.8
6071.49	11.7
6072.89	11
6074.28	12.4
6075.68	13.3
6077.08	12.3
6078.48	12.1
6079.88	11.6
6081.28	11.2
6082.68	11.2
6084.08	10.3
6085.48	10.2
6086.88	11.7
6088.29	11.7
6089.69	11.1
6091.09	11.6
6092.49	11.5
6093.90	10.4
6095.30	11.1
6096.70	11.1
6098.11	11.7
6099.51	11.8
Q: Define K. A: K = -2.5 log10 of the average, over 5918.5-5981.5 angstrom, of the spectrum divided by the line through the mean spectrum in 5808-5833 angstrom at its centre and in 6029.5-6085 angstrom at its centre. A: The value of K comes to 0.05 mag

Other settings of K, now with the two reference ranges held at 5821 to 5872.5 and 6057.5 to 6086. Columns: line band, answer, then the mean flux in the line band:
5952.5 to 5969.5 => 0.04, 11.3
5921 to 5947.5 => 0.03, 11.4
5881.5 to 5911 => 0.19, 9.8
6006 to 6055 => 0.01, 11.6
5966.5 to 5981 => 0.02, 11.4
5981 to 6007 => 0.02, 11.4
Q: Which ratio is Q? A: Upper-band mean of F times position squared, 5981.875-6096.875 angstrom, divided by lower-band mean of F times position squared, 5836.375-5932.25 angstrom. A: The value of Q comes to 1.11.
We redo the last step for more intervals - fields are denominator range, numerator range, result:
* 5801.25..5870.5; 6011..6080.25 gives 1.09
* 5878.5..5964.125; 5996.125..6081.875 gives 1.12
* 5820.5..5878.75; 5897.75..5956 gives 0.99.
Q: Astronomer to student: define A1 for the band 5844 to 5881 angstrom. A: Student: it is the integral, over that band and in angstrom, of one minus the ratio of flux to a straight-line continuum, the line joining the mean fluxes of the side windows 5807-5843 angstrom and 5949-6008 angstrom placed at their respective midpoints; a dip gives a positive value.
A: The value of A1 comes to 1.59 angstrom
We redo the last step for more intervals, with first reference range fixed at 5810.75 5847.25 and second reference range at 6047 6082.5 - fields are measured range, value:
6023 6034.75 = 0.10 angstrom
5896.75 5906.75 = 1.65 angstrom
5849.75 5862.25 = 0.59 angstrom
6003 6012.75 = 0.40 angstrom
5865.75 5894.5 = 3.86 angstrom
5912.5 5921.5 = 0.21 angstrom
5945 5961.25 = 1.06 angstrom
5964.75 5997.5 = 1.41 angstrom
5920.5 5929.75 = 0.27 angstrom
